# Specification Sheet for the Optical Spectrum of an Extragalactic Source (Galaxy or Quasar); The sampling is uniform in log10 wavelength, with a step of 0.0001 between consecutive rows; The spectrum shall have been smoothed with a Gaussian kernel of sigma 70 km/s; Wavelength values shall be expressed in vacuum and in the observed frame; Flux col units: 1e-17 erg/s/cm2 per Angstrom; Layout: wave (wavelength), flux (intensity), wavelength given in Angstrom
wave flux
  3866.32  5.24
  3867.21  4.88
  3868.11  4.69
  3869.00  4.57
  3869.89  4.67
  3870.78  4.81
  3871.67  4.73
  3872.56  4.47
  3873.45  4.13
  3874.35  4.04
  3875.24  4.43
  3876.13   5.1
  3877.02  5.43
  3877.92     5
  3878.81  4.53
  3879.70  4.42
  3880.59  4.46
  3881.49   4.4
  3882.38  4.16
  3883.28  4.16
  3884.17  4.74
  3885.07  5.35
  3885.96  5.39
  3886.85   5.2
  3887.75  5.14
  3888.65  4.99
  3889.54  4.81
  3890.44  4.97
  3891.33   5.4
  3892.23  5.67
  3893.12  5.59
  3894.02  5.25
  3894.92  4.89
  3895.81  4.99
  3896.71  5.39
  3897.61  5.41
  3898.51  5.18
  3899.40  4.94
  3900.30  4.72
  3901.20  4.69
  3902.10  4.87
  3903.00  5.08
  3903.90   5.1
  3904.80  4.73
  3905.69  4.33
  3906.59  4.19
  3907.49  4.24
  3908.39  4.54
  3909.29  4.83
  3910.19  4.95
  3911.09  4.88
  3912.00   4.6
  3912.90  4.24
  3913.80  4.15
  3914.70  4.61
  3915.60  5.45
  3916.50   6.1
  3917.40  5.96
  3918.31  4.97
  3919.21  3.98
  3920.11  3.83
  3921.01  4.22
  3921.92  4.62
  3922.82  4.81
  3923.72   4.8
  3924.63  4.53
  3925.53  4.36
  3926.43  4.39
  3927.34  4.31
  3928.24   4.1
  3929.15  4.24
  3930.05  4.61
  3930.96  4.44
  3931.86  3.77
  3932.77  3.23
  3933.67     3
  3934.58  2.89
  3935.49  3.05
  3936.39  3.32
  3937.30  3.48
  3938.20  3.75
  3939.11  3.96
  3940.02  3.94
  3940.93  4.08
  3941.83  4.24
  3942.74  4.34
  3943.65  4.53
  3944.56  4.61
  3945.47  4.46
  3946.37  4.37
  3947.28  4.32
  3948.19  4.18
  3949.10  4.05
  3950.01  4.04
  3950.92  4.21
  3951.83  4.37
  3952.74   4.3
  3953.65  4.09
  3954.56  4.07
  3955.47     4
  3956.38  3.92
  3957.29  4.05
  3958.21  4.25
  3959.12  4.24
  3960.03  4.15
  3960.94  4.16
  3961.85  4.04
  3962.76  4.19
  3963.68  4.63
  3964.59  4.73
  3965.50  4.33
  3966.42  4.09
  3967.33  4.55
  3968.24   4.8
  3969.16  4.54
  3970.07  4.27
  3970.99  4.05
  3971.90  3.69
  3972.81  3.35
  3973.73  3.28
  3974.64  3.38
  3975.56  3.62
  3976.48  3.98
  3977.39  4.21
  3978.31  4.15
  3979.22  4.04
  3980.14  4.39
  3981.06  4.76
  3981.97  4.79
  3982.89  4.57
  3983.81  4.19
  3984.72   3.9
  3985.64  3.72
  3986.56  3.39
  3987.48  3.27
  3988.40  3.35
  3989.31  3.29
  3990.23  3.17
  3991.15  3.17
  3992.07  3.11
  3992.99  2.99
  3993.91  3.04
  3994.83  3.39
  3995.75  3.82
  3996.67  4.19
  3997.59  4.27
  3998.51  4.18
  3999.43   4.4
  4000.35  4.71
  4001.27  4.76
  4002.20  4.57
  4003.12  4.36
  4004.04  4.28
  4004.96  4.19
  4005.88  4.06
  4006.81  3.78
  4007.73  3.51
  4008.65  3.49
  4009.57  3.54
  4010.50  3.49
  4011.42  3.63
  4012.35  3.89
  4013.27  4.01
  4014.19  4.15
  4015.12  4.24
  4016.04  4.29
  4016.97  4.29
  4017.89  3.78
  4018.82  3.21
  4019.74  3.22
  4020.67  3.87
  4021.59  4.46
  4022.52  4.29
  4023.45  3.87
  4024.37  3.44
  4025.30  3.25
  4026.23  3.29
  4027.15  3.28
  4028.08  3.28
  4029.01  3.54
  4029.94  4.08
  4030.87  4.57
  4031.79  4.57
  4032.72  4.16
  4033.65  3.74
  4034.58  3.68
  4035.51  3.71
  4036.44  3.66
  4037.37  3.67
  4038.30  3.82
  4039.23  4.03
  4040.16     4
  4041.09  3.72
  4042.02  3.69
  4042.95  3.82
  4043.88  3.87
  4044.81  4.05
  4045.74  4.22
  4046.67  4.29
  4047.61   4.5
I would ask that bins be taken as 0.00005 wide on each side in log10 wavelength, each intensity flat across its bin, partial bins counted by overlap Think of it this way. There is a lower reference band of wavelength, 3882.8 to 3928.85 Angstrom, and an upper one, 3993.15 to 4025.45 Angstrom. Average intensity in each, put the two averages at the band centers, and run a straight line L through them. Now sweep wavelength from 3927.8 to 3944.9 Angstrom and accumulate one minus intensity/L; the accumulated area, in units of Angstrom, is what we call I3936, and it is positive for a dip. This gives 2.6 Angstrom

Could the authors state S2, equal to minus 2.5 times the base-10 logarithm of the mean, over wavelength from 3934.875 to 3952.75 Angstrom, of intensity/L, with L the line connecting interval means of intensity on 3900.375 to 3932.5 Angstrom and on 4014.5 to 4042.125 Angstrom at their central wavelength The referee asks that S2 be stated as 0.09 mag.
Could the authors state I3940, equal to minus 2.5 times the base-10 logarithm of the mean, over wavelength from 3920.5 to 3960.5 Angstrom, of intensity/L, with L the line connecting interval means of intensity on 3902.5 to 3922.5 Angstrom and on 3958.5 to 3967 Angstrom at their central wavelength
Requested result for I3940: 0.09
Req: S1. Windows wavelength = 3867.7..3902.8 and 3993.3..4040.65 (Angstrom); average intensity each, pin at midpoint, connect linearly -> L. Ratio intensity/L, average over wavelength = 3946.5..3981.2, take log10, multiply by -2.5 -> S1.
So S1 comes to 0.04 mag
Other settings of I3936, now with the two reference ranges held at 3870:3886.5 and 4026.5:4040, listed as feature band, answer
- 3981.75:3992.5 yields 1.2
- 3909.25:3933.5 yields -0.5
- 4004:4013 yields 0.5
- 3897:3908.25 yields -0.6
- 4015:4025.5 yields 0.1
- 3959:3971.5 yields -0.4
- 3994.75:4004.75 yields -0.7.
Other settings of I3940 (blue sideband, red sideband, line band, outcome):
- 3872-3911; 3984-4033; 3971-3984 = 0.02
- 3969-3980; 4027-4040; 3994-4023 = -0.04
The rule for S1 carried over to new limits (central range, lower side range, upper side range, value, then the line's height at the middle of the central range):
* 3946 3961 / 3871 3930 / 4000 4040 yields 0.06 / 4.38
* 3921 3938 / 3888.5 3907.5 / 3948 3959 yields 0.13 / 4.5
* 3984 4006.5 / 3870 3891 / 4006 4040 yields 0.04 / 3.99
